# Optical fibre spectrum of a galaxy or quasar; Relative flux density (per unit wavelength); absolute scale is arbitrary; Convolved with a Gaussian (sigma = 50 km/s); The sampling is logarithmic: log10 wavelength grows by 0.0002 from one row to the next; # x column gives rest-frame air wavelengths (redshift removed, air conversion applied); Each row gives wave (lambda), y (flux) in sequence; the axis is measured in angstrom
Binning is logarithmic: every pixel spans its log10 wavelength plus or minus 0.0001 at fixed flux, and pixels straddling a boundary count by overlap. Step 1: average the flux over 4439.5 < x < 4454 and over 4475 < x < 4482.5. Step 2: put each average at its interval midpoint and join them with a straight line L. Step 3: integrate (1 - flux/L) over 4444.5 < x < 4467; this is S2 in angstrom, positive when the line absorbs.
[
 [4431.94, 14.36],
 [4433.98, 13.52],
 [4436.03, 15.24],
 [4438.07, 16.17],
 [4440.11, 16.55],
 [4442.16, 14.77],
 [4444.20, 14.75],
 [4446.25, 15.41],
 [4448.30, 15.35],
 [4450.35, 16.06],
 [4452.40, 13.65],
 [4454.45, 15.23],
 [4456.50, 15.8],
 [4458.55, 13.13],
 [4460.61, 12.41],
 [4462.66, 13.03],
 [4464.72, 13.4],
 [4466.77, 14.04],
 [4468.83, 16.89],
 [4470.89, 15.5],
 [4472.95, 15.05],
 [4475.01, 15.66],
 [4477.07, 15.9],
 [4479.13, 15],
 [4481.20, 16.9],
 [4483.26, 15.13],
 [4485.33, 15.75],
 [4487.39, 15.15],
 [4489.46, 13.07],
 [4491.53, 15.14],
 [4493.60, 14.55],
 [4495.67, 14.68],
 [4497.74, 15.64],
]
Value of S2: 1.5 angstrom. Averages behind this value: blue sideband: 15.2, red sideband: 15.9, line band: 14.3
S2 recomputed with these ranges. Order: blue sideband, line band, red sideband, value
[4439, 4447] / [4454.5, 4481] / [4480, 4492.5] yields 0.90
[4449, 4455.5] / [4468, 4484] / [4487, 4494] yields -1.23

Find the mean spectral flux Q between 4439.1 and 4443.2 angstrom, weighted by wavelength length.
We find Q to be 15.7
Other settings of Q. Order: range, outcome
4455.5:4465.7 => 13.5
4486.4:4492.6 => 14.4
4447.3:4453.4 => 15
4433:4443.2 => 15.3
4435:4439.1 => 15.7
